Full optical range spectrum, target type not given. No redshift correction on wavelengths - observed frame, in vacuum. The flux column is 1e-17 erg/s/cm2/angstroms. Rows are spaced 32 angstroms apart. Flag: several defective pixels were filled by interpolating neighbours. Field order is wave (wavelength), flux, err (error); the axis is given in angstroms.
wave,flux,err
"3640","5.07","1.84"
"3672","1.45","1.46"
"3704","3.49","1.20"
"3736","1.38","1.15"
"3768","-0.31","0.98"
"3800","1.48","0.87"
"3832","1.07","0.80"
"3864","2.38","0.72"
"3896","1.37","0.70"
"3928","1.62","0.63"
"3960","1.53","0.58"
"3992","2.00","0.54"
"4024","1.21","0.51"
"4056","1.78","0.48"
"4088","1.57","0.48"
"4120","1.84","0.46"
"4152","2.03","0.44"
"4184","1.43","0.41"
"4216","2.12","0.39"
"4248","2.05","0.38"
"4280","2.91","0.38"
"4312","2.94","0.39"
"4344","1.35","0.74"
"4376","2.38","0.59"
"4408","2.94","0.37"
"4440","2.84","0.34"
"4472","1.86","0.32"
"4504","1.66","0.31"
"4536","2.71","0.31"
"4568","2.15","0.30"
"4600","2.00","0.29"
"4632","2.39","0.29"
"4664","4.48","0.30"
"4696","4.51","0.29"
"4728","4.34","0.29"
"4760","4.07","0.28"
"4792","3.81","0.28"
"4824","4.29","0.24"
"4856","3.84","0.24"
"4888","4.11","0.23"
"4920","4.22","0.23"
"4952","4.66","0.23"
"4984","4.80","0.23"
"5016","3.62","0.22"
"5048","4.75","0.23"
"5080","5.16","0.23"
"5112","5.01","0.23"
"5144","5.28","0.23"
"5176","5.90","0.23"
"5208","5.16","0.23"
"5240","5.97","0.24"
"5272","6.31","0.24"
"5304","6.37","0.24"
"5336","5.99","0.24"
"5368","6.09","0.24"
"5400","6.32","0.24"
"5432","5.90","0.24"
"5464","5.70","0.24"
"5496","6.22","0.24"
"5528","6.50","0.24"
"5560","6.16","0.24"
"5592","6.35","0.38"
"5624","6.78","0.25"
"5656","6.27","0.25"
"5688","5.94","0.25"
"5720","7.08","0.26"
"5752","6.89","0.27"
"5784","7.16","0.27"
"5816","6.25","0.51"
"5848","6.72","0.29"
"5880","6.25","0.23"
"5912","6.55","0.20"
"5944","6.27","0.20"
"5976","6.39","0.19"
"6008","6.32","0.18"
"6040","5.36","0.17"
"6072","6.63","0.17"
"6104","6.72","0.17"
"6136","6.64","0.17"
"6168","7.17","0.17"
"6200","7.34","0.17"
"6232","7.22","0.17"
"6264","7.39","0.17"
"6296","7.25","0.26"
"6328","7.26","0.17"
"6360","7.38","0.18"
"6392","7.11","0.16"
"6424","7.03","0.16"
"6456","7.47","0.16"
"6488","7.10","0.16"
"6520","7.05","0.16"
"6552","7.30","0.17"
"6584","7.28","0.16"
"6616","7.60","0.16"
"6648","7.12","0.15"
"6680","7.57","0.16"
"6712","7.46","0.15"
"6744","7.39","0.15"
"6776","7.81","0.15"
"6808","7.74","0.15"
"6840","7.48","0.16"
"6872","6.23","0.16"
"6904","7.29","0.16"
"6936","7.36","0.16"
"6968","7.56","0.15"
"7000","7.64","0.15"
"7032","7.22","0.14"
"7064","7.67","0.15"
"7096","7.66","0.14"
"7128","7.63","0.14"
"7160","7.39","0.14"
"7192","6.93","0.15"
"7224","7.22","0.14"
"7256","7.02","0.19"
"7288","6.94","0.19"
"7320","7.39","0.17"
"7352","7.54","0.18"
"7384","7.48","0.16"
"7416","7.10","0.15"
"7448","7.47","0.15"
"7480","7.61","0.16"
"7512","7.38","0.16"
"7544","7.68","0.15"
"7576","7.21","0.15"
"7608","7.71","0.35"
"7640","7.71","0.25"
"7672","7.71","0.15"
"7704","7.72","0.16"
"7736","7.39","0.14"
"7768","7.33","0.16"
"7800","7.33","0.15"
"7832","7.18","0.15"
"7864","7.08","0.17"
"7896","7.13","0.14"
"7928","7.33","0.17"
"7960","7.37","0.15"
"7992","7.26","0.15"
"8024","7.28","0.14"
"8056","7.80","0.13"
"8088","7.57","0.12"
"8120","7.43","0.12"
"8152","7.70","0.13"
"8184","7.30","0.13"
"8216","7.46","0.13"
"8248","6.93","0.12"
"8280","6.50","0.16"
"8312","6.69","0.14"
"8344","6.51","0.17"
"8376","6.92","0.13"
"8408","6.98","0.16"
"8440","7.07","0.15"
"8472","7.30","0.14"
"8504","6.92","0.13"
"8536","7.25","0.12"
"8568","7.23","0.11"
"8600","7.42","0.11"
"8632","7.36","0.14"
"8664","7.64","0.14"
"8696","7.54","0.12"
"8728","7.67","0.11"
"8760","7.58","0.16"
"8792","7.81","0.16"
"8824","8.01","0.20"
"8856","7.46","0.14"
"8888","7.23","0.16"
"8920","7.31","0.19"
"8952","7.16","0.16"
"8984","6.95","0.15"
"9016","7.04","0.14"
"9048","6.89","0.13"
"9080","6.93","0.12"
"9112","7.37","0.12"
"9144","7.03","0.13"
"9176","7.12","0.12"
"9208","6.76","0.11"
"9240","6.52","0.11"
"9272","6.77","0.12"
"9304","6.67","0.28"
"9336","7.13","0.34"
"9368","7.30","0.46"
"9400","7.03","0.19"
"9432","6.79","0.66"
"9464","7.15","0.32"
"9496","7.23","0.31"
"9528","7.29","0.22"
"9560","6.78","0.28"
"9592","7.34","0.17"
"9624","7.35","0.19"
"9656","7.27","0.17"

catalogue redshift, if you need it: 0.17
